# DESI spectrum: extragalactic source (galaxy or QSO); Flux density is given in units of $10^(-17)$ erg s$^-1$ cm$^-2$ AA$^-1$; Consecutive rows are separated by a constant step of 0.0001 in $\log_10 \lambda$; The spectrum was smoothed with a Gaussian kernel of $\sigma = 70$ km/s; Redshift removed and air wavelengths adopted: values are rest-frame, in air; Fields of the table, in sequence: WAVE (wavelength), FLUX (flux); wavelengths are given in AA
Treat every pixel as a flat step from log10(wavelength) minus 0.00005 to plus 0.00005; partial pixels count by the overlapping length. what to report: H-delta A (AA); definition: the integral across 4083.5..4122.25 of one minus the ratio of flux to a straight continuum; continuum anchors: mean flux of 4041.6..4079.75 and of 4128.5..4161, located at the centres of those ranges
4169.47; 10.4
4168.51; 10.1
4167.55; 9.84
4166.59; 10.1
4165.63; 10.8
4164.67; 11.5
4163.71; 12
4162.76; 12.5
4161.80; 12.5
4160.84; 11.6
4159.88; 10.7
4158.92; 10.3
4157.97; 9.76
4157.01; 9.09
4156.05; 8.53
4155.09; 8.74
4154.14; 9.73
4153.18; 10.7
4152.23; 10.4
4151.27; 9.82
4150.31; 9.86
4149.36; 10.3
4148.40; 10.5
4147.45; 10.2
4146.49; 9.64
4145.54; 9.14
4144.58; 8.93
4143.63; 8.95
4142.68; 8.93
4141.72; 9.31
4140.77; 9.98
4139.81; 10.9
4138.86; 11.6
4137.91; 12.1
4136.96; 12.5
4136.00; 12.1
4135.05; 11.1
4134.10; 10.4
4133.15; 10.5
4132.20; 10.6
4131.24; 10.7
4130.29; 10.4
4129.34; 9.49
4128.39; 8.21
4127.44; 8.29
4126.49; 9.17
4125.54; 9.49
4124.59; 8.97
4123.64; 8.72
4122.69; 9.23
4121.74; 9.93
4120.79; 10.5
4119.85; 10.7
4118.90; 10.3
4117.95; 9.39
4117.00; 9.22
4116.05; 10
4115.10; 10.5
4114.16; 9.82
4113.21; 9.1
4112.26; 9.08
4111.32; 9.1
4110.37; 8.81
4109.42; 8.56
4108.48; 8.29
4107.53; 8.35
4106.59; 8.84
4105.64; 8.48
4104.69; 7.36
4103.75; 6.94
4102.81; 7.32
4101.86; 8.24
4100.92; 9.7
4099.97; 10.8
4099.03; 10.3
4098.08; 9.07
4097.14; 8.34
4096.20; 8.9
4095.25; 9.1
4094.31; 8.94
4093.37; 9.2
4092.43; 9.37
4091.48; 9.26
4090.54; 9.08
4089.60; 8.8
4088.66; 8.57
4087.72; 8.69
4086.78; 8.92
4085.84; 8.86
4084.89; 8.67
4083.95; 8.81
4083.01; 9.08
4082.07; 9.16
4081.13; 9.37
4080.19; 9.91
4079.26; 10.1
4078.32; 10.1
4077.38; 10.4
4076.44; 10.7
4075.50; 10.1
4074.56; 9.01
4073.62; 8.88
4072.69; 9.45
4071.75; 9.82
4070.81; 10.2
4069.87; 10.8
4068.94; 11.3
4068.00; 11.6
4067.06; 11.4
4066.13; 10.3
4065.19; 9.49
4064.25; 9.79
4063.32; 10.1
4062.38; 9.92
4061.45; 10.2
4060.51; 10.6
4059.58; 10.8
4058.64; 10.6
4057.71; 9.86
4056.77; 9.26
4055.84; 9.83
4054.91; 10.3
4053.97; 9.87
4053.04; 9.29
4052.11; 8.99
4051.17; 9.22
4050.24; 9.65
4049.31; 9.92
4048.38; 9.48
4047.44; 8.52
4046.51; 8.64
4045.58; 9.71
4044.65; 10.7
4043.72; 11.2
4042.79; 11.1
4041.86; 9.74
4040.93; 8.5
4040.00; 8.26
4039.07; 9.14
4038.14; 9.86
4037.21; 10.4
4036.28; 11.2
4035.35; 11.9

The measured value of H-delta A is 3.9 AA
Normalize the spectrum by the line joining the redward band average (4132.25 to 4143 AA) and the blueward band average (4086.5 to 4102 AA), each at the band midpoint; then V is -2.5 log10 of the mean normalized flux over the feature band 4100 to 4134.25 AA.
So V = 0.09 mag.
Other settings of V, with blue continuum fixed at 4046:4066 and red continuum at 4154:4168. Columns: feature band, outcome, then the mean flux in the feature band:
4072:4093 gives 0.07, 9.34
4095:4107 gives 0.16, 8.71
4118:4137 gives 0.03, 9.99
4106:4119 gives 0.11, 9.2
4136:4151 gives 0.02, 10.2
